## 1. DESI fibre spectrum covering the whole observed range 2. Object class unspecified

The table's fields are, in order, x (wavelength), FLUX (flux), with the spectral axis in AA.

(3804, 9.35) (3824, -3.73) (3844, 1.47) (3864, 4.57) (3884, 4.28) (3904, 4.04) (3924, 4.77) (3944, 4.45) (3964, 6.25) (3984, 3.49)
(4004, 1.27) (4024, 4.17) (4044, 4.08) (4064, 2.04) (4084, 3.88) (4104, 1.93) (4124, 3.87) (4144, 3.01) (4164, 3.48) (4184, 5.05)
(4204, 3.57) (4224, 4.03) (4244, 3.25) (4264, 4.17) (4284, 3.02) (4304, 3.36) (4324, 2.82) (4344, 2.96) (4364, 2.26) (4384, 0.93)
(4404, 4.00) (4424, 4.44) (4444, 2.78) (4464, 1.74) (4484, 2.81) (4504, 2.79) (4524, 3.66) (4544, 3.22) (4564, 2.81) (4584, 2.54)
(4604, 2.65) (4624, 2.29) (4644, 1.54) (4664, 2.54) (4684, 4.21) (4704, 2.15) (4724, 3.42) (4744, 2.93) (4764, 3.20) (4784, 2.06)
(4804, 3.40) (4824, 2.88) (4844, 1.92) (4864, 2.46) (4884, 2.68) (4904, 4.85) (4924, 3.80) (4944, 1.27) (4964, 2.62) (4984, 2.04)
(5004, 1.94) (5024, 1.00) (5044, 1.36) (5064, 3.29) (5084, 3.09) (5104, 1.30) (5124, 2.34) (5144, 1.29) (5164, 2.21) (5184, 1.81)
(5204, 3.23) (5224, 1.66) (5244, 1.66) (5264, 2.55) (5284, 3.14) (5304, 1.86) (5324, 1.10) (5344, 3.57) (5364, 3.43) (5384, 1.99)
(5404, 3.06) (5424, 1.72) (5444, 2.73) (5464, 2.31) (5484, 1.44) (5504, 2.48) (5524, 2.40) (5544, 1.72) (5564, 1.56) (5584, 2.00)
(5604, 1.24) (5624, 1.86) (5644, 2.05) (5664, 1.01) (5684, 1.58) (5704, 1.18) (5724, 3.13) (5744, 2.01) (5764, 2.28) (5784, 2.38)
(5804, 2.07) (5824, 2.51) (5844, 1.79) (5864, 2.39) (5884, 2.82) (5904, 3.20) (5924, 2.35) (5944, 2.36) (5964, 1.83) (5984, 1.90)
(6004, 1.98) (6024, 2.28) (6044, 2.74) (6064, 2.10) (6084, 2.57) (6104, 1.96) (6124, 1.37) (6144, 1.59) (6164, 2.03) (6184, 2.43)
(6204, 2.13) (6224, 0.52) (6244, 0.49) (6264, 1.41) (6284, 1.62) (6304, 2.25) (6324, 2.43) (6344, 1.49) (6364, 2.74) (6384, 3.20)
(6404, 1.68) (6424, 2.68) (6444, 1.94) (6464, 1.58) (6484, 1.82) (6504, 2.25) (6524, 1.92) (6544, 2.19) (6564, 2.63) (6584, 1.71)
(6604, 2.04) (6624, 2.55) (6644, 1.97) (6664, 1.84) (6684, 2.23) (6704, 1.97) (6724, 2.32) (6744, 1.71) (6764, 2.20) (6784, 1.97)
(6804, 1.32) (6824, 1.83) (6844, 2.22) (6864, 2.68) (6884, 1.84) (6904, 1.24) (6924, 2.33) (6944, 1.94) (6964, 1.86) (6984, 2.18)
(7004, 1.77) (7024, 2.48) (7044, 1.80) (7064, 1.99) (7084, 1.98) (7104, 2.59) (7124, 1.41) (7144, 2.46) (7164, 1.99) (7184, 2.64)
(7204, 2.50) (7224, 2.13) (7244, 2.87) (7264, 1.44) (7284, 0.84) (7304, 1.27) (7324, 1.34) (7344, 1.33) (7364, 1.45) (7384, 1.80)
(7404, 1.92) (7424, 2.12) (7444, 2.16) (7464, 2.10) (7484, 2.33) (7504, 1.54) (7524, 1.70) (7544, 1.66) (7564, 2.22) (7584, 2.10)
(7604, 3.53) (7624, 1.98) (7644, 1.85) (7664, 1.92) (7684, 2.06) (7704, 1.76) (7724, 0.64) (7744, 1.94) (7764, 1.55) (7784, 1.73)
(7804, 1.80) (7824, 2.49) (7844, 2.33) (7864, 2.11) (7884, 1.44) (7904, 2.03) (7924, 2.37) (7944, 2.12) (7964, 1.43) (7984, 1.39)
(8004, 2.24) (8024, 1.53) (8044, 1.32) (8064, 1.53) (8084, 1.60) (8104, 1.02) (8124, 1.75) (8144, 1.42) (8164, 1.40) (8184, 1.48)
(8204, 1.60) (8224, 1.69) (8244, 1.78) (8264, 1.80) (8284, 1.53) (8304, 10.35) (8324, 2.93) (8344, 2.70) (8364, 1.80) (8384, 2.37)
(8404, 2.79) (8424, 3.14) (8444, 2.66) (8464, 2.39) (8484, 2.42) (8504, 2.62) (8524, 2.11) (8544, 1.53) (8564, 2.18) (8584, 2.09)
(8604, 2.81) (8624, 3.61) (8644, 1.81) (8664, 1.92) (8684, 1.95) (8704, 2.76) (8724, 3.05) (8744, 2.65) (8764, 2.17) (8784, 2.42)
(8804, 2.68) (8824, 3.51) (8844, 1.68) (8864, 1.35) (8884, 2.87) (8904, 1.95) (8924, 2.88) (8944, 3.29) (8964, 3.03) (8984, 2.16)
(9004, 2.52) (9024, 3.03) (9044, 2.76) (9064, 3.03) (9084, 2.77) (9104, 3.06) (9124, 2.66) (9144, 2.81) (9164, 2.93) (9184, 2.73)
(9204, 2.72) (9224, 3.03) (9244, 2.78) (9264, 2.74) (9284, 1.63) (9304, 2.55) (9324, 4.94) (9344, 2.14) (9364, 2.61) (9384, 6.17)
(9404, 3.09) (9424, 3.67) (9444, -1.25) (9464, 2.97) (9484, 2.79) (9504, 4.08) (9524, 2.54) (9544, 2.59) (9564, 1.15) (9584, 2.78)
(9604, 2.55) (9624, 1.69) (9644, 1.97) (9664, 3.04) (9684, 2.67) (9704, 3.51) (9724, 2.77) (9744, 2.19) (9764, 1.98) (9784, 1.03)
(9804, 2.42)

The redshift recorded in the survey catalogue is 1.228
